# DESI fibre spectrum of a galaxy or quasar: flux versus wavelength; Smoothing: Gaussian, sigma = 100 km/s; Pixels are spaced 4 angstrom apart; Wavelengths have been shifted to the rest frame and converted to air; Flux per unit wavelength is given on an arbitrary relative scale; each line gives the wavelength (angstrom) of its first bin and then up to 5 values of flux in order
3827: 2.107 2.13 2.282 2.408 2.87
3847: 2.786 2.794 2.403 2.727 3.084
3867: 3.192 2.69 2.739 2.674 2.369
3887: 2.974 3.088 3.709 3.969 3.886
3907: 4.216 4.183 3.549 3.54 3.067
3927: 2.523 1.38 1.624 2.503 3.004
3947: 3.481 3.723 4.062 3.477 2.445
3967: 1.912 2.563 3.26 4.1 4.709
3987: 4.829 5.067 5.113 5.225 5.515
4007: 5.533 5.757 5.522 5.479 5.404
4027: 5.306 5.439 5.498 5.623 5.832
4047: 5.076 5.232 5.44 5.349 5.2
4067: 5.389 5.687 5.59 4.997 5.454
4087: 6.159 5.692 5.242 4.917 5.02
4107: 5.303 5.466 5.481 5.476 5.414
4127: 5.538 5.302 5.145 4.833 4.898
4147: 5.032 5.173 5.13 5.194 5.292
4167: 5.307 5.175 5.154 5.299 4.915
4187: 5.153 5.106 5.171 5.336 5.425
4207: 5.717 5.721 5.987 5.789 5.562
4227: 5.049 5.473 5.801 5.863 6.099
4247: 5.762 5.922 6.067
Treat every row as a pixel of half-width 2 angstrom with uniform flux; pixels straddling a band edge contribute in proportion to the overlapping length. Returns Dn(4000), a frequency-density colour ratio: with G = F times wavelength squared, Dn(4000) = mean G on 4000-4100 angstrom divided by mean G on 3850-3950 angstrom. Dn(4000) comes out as 1.9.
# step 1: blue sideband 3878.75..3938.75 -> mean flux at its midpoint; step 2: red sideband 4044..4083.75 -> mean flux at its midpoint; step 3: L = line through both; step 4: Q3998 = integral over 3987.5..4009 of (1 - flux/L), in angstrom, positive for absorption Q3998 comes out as -4.2 angstrom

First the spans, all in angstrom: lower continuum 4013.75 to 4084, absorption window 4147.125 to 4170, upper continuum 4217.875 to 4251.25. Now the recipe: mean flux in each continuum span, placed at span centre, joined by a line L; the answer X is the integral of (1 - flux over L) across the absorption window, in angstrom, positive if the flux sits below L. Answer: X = 1.5 angstrom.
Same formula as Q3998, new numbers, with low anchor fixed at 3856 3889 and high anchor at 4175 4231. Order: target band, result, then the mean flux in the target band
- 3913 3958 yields 4.5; 2.96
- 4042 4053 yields -3.1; 5.34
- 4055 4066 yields -2.7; 5.32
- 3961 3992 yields 0.6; 3.56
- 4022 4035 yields -4.4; 5.4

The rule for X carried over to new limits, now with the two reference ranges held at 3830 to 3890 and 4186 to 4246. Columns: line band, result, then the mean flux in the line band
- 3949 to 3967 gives 1.1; 3.26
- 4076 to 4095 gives -4.3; 5.54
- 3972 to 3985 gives -0.9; 3.91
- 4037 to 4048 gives -3.7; 5.55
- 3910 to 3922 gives -2.0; 3.66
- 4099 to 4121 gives -2.8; 5.31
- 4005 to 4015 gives -4.4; 5.62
